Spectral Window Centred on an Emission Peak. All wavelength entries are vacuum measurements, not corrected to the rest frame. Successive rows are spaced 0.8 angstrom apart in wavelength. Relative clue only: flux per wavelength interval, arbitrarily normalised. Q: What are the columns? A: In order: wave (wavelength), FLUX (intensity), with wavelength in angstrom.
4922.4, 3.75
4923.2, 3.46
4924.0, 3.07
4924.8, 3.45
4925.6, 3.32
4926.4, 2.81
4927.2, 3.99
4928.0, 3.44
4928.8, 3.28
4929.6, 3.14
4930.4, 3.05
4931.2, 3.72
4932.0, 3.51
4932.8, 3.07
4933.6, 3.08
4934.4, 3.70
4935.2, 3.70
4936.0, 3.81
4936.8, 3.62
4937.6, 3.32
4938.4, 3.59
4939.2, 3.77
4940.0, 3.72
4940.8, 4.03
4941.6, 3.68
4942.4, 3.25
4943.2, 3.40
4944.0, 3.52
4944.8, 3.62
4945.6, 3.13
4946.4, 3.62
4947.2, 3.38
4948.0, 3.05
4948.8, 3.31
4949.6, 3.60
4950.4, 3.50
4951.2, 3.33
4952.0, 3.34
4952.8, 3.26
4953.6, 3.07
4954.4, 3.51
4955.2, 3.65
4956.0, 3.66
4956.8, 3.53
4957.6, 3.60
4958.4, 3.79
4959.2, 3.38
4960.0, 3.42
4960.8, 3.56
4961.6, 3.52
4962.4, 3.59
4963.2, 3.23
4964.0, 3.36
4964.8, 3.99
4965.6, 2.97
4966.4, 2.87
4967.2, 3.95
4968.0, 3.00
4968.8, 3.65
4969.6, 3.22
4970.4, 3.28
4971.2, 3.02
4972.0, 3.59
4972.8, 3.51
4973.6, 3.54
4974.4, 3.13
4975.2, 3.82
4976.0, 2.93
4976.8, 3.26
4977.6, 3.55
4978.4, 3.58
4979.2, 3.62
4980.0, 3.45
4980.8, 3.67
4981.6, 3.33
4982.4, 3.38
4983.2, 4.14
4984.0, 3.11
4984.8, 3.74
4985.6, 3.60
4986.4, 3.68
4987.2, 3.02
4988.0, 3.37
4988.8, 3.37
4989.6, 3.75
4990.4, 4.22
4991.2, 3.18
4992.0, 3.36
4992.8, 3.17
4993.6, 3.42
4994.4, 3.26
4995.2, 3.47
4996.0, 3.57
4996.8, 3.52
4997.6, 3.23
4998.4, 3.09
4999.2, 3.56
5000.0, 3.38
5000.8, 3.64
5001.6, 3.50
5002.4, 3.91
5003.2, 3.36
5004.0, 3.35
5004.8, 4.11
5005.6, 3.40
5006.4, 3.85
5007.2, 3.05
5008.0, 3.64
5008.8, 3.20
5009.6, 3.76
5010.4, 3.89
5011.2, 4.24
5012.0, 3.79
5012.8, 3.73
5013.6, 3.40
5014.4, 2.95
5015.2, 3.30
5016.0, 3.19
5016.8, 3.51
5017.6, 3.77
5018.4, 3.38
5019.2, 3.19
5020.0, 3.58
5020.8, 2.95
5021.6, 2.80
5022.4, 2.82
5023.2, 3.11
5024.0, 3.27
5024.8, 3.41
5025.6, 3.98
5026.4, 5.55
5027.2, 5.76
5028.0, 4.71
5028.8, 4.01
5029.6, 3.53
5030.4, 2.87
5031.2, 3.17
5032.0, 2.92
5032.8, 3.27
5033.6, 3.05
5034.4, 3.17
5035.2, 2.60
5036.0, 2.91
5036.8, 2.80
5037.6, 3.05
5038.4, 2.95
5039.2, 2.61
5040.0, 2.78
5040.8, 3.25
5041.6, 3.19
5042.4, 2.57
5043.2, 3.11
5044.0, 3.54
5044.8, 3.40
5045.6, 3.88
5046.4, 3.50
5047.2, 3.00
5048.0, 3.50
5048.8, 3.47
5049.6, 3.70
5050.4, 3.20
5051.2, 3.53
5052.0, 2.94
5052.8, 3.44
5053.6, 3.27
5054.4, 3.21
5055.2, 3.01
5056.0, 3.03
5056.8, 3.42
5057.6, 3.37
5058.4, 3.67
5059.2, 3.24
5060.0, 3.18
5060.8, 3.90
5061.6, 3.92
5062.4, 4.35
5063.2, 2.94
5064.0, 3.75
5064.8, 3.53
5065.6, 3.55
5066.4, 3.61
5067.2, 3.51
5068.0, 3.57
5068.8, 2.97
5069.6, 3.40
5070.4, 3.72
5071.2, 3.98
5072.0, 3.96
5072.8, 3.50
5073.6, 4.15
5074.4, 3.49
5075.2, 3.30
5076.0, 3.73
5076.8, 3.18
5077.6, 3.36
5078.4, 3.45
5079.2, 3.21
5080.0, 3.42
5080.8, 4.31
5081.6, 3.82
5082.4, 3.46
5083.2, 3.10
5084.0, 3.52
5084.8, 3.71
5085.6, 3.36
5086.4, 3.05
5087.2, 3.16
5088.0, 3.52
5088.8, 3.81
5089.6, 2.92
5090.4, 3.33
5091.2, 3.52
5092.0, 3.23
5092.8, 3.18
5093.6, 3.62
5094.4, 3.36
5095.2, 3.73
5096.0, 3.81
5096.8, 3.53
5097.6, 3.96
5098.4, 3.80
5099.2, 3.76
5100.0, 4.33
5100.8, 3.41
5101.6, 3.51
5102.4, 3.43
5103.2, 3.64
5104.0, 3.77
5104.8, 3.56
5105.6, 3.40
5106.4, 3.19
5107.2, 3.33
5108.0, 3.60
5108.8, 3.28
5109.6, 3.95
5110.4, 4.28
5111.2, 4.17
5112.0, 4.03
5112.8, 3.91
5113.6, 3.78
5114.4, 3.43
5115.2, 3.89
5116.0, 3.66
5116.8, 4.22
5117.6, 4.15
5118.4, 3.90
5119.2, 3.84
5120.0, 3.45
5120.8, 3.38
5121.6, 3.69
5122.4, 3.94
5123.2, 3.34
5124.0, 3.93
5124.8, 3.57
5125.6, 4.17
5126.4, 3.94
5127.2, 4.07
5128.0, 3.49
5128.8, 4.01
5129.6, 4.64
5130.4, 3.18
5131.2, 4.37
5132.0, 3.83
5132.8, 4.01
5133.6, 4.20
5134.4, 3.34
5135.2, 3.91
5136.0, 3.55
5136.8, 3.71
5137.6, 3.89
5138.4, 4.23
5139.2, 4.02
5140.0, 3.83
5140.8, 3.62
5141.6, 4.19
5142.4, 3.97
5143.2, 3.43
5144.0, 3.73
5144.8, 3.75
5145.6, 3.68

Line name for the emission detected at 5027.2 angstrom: Hbeta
